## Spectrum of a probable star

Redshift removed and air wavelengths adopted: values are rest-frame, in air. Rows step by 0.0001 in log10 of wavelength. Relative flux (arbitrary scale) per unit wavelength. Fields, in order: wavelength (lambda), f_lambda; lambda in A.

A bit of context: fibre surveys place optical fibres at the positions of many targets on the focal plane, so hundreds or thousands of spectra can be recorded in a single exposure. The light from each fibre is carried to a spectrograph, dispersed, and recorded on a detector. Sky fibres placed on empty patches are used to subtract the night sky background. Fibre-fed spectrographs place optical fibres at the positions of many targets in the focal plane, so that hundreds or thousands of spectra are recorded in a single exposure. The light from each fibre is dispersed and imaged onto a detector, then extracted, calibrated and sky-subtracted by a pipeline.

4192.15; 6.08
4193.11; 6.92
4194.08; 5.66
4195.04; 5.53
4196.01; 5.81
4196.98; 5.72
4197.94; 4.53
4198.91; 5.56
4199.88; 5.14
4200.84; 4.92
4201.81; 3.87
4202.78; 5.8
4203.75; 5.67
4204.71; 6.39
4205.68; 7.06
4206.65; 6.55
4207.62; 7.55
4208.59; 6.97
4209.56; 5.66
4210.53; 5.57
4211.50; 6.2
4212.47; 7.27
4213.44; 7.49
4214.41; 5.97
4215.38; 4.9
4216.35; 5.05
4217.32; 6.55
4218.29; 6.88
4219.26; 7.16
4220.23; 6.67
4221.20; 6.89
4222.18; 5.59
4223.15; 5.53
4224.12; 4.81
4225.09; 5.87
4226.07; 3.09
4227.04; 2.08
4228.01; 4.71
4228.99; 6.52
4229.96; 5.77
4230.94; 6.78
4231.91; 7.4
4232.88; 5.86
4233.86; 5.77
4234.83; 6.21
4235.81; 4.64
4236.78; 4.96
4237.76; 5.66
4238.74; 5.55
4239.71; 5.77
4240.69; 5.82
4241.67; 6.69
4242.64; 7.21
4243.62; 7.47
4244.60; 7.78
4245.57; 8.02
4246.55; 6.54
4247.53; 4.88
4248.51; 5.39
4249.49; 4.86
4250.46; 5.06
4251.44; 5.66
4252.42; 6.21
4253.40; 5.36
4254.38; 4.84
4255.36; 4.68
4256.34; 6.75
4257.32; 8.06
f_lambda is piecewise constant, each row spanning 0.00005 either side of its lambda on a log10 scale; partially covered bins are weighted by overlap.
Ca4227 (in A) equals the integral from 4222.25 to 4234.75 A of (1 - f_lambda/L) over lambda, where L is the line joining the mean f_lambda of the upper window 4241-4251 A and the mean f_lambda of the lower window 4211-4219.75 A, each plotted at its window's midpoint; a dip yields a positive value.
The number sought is 1.96 A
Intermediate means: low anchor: 6.39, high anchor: 6.38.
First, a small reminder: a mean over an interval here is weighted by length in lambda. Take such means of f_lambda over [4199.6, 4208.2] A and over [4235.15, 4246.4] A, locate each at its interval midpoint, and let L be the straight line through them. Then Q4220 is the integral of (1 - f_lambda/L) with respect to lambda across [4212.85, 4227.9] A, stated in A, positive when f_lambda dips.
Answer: 1.2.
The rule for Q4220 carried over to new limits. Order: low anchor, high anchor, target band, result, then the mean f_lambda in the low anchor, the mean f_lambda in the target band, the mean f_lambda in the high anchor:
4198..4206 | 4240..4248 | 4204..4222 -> -2.04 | 5.47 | 6.46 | 6.78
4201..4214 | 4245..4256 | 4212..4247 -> -0.54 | 6.27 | 6.03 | 5.63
